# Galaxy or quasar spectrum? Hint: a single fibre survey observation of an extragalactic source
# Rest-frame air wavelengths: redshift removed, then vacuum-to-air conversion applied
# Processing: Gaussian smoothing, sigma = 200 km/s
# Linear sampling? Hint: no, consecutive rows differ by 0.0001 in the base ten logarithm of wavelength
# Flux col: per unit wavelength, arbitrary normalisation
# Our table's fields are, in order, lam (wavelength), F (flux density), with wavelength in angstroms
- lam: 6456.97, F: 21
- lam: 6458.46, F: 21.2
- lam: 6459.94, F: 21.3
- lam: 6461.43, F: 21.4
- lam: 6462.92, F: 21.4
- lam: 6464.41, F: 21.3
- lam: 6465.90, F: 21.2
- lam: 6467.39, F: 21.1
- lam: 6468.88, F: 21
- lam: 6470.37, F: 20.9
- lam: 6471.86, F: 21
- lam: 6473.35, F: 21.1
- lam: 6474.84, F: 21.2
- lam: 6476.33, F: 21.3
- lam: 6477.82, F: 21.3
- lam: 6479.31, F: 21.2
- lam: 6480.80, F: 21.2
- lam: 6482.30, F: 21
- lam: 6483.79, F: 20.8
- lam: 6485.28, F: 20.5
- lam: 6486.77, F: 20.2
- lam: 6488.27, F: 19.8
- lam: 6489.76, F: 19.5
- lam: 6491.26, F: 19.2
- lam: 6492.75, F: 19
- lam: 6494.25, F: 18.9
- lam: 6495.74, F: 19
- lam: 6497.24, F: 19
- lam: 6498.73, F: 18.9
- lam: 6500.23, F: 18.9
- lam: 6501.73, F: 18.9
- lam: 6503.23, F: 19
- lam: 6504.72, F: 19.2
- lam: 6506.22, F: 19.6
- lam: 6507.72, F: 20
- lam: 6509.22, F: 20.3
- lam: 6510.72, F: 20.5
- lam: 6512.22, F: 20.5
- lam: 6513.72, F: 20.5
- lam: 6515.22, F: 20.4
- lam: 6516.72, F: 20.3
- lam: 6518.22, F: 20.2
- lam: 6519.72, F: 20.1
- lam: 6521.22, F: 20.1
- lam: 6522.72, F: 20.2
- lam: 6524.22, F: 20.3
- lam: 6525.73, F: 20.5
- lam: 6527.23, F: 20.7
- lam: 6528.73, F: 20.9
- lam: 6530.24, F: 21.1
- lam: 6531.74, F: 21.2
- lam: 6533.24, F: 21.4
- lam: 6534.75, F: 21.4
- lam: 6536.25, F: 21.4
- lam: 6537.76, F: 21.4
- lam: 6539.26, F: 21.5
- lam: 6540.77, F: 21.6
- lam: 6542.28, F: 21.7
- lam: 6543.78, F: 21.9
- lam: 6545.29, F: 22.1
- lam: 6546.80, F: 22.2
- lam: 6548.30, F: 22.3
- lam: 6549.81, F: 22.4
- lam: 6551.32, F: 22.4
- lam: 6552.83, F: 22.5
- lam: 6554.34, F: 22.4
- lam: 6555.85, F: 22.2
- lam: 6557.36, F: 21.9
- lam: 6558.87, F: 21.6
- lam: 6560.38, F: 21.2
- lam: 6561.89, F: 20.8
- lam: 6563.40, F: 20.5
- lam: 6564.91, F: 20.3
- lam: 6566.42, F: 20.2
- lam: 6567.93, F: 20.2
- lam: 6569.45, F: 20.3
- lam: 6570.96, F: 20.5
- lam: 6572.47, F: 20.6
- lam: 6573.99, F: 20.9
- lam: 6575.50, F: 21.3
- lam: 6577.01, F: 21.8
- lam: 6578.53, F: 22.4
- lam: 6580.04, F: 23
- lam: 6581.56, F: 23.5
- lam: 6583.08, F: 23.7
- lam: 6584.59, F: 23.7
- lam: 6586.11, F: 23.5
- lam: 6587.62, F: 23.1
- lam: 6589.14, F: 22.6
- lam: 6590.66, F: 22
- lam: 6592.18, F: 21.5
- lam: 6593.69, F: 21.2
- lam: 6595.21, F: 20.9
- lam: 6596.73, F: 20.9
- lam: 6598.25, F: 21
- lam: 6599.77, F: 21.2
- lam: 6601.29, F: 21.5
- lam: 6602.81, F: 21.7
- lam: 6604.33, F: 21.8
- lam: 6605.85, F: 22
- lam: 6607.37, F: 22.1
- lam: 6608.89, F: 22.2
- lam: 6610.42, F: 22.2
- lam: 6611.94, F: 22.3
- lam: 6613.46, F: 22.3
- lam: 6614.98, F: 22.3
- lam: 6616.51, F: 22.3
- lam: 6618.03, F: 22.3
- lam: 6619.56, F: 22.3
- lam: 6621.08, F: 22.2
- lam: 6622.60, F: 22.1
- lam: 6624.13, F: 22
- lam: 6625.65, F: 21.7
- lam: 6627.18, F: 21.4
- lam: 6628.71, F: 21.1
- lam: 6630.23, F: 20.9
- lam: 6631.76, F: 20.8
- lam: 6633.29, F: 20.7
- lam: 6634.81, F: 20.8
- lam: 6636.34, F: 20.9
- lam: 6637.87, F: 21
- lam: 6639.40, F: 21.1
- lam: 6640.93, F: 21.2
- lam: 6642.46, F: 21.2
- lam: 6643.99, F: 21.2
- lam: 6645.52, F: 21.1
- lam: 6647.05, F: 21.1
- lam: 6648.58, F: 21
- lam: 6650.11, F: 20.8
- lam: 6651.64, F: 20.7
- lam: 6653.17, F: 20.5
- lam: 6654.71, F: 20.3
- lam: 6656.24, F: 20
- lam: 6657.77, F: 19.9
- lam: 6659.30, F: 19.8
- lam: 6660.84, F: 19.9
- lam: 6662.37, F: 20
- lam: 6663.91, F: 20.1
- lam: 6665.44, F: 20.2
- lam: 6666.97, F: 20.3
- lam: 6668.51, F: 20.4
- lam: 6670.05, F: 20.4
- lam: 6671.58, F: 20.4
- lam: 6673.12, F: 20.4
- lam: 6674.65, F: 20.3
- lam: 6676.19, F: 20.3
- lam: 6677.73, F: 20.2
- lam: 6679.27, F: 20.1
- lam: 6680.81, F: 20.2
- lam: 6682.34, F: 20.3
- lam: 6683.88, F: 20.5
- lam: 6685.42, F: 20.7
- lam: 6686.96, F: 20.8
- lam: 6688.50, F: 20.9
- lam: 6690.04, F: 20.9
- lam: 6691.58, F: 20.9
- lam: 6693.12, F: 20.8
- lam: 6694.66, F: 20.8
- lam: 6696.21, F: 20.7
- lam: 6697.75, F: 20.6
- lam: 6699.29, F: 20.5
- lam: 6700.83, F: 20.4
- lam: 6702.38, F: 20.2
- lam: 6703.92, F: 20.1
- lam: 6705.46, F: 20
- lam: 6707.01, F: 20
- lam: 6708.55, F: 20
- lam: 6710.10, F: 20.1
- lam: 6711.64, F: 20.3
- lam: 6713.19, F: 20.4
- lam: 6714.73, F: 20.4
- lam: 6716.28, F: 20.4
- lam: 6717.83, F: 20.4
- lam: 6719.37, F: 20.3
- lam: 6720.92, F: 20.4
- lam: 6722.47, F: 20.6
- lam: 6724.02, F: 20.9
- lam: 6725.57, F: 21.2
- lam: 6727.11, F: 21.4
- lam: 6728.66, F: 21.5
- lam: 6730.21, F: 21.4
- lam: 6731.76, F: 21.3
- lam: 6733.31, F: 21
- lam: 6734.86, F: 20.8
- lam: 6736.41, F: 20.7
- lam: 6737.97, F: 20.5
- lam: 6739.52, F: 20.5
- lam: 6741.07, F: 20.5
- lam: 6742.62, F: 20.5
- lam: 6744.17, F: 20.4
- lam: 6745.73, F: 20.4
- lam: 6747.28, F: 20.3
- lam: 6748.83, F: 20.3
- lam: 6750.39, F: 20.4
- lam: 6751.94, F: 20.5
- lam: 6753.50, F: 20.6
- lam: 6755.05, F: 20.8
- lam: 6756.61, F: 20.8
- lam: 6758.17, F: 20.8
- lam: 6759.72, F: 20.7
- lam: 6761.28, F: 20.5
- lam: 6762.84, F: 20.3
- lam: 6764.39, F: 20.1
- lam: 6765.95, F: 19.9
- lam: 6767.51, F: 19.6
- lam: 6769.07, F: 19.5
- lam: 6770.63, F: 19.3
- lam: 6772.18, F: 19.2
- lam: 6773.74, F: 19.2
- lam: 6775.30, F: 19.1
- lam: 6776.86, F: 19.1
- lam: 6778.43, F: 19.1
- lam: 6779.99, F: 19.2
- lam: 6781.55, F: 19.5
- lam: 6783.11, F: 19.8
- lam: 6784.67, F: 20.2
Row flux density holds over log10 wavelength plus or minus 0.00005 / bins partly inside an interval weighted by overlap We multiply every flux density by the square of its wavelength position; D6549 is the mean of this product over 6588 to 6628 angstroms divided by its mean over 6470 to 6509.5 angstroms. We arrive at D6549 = 1.13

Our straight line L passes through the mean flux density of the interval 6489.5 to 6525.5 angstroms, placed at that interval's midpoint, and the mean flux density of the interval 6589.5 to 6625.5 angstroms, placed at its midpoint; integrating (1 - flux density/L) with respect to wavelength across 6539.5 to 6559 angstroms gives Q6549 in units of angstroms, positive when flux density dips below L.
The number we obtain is -1.4 angstroms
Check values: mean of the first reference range 19.7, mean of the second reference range 21.8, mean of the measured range 22.1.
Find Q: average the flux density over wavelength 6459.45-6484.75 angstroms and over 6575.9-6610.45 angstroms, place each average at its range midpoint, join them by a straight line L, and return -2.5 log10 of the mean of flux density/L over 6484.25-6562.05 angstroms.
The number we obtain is 0.047 mag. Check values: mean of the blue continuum 21.1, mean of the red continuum 22.1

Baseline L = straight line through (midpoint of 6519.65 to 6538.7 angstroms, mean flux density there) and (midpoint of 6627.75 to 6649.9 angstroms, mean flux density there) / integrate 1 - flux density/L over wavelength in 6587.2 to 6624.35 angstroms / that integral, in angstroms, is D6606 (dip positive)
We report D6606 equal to -1.7 angstroms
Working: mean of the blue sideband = 20.9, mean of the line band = 21.9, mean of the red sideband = 21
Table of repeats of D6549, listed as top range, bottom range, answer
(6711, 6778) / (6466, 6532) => 1.08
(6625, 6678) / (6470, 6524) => 1.08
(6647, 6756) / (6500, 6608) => 1.01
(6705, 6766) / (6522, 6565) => 1.02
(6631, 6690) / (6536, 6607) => 0.97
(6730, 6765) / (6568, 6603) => 0.99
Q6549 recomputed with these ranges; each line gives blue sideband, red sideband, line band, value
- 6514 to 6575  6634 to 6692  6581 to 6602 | -1.25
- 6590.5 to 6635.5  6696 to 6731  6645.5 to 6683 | 1.34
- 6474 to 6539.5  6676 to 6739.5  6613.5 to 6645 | -1.58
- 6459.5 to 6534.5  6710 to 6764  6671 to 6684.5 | 0.18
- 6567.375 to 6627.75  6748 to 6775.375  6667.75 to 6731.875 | 0.79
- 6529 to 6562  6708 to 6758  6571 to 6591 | -0.80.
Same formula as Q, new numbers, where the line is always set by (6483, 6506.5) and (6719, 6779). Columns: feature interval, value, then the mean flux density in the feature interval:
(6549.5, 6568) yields -0.10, 21.5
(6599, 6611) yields -0.10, 21.8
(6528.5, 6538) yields -0.09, 21.3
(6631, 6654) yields -0.05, 20.9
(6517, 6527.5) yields -0.04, 20.3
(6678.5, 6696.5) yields -0.03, 20.6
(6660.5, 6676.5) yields -0.01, 20.3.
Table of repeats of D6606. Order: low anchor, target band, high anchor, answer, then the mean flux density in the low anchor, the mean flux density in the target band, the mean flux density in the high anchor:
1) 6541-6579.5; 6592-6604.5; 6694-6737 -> 0.0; 21.5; 21.3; 20.6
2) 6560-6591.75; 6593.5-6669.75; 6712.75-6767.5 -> 0.6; 21.7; 21.2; 20.6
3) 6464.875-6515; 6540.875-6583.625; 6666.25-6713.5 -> -2.9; 20.2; 21.7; 20.4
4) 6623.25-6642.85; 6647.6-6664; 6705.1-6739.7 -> 0.6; 21.1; 20.3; 20.6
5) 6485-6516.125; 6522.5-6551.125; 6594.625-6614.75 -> -1.5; 19.6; 21.4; 21.7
